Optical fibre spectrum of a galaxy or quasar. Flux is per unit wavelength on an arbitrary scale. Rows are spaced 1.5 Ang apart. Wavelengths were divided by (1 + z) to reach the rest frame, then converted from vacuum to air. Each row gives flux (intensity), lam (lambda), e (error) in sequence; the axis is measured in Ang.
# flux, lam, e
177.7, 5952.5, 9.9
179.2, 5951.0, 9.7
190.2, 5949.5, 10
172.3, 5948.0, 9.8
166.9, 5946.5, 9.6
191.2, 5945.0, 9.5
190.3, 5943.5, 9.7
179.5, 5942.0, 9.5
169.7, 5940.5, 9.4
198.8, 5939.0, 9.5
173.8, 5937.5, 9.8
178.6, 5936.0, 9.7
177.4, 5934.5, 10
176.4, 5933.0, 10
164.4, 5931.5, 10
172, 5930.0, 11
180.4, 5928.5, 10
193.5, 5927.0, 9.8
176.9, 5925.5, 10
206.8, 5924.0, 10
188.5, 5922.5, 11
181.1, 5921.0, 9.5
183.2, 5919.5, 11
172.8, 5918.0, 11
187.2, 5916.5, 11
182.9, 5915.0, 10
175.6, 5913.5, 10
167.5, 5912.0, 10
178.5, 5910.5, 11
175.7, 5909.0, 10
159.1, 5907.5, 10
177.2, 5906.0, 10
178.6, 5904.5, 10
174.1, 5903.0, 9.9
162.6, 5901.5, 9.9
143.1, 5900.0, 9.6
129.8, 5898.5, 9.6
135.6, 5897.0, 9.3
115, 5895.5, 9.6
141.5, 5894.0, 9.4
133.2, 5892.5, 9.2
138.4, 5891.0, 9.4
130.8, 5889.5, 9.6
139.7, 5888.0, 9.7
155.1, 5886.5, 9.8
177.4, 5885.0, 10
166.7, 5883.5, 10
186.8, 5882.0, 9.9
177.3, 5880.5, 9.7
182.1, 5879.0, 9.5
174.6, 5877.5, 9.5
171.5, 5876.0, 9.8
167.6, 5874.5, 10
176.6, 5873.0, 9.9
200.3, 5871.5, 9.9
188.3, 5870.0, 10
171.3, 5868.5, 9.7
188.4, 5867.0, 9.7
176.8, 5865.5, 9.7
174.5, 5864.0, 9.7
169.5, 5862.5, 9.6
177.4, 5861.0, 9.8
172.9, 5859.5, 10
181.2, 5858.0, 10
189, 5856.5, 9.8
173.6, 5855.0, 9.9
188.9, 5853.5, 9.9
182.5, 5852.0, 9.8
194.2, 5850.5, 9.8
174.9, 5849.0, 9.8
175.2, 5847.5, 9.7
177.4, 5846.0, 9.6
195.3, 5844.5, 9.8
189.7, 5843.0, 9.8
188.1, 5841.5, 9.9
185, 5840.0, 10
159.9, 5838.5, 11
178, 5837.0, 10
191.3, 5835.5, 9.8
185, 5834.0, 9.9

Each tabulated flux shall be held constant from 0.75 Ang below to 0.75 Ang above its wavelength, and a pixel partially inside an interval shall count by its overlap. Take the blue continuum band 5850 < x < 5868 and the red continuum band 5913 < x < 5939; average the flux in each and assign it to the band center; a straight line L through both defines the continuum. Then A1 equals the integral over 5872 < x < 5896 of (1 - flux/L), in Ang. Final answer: 2.8 Ang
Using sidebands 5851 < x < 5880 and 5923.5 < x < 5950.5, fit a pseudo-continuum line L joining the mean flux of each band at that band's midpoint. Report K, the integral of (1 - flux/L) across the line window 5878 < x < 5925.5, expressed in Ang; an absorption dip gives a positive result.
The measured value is 4.0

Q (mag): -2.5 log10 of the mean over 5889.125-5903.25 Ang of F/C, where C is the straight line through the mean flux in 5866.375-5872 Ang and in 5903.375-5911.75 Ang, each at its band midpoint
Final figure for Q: 0.26 mag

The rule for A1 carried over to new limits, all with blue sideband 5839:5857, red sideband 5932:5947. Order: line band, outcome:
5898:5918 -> 1.4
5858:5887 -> 1.0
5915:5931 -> -0.3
